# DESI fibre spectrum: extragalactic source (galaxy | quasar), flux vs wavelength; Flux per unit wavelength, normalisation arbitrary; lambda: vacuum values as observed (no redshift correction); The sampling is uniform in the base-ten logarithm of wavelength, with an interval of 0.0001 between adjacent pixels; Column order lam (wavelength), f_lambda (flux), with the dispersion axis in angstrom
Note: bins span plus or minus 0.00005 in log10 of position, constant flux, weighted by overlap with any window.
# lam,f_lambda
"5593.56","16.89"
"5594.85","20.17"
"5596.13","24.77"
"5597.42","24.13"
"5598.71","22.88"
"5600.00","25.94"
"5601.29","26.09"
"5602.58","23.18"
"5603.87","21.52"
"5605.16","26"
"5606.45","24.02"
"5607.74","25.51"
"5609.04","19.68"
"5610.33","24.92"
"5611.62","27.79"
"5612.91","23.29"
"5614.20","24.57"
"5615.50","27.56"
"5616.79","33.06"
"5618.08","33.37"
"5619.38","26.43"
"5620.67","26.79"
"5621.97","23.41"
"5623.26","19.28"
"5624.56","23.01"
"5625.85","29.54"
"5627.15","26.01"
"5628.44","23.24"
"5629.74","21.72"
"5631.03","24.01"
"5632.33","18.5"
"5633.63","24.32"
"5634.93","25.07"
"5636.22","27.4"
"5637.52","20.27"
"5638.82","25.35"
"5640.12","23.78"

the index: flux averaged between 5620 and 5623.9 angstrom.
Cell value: 23.2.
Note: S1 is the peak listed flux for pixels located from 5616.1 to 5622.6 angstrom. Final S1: 33.37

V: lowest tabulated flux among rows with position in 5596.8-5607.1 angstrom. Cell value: 21.52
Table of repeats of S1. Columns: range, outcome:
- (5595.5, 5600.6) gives 25.94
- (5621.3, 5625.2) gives 23.41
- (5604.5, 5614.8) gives 27.79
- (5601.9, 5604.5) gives 23.18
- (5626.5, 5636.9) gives 27.4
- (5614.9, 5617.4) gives 33.06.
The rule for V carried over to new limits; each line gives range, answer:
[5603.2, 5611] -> 19.68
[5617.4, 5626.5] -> 19.28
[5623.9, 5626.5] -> 23.01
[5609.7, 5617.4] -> 23.29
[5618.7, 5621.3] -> 26.43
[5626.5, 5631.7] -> 21.72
